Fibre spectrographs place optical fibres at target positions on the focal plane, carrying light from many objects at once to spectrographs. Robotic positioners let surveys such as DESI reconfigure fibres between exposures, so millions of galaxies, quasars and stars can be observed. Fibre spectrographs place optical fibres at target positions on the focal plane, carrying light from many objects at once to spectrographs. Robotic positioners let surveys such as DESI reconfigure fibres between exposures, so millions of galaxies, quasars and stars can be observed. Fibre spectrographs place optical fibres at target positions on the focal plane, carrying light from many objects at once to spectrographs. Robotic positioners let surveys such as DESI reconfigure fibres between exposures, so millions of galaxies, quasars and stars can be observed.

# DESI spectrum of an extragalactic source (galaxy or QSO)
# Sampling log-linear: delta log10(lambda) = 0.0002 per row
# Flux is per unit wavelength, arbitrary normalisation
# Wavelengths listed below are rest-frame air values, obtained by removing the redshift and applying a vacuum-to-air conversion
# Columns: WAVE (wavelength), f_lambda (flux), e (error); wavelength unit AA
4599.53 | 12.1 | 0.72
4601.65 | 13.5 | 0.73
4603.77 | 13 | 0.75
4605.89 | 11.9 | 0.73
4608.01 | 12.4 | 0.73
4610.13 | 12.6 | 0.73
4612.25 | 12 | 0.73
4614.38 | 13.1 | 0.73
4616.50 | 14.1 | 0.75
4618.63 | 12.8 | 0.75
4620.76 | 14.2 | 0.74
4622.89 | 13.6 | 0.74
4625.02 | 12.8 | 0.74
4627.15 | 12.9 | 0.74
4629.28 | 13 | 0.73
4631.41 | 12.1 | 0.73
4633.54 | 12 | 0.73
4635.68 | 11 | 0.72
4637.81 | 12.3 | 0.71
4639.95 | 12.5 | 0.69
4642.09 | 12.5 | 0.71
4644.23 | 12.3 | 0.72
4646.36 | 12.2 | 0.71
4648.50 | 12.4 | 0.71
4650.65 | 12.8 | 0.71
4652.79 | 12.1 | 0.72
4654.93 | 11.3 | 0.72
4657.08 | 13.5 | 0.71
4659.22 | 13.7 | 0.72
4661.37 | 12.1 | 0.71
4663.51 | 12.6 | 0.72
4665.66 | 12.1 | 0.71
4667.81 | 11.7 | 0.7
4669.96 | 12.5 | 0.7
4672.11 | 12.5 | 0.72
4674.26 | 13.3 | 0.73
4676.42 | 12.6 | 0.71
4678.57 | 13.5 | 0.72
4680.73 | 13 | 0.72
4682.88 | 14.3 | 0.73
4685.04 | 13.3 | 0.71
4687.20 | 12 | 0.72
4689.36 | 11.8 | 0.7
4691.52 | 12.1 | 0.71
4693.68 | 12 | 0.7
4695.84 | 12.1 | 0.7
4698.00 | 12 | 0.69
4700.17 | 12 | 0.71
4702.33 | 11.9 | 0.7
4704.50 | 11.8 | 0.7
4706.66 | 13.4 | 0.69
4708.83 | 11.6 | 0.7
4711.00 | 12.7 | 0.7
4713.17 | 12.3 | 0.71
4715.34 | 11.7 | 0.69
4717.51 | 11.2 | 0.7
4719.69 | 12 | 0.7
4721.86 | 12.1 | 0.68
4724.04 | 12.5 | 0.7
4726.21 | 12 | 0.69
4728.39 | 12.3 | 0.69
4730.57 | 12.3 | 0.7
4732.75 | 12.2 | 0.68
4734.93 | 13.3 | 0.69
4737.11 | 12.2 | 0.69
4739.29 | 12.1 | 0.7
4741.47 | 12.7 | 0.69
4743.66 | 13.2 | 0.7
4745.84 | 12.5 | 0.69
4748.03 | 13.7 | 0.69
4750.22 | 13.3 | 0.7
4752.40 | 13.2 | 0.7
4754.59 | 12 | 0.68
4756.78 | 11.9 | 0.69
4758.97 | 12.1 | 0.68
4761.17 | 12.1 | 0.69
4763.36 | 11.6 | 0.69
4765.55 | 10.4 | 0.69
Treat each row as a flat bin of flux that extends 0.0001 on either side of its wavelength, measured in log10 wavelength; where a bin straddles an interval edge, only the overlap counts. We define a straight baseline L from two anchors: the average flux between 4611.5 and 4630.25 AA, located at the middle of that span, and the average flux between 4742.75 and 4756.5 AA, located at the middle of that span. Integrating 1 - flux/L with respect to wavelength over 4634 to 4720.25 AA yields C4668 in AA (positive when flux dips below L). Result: 4.63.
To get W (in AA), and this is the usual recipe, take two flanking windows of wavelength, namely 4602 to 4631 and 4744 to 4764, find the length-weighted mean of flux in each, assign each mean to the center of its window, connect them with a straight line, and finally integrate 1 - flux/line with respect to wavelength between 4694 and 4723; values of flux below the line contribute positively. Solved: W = 1.4 AA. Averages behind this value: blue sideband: 13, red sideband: 12.5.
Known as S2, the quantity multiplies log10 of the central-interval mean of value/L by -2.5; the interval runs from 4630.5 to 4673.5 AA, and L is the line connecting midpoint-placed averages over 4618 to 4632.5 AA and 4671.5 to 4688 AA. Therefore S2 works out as 0.06 mag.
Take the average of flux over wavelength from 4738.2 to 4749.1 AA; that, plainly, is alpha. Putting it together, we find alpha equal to 12.8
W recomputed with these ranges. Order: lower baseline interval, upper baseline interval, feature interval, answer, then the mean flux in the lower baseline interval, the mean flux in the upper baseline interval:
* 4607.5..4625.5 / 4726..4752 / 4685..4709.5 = 1.3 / 13.1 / 12.7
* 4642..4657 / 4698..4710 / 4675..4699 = -0.9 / 12.3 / 12.1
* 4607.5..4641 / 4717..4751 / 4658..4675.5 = 0.1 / 12.7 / 12.5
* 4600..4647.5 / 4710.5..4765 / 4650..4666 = 0.0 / 12.7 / 12.3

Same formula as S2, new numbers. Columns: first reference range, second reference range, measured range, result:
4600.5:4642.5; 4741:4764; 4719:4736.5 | 0.02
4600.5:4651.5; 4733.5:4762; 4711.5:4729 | 0.05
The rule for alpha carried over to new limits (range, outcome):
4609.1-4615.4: 12.6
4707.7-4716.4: 12.1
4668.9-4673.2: 12.5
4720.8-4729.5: 12.2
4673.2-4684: 13.3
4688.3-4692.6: 12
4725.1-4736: 12.4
